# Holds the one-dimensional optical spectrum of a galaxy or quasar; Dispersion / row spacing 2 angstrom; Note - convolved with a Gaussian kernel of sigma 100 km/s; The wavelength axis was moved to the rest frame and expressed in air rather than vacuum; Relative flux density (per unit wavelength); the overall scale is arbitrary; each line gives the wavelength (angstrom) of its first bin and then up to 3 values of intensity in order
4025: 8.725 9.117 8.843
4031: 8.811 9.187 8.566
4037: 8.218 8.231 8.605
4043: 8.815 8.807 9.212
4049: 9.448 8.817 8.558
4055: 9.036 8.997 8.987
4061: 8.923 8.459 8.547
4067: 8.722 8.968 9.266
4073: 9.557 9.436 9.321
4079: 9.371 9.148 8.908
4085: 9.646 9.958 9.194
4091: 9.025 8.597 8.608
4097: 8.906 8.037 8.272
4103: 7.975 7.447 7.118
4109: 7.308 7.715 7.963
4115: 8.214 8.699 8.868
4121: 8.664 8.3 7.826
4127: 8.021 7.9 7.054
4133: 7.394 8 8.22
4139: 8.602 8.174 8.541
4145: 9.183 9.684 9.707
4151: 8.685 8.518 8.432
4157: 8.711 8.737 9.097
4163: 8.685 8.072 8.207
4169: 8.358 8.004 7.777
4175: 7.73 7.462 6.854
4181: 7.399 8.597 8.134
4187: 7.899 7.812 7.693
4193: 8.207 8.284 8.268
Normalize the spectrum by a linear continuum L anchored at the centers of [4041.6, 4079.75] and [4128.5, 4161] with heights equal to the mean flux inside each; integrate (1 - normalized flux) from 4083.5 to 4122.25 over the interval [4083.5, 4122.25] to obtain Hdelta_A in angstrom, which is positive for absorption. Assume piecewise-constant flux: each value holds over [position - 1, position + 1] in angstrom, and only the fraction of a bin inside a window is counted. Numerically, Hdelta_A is 1.4 angstrom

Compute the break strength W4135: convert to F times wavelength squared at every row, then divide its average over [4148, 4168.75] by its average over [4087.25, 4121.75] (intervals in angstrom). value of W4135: 1.1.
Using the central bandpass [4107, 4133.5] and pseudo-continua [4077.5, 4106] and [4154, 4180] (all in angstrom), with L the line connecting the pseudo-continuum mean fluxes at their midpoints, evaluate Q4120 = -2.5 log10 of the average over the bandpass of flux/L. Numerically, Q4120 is 0.08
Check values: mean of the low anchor 8.8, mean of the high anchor 8.16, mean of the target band 7.97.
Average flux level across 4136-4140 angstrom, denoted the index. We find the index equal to 8.41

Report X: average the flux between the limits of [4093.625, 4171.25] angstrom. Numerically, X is 8.31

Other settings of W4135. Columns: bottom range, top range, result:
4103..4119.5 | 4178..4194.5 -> 1.03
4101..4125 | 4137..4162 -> 1.12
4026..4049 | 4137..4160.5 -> 1.06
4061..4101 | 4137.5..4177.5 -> 0.98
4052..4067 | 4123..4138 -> 0.92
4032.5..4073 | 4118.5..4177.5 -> 0.99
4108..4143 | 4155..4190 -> 1.03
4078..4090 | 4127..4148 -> 0.91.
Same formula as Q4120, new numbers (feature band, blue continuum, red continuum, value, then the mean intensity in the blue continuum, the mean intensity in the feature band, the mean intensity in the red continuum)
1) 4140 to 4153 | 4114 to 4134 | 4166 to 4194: -0.12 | 8.09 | 8.96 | 7.87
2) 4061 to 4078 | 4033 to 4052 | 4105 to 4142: -0.06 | 8.77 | 9.03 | 7.99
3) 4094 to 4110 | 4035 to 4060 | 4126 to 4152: 0.08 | 8.8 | 7.96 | 8.4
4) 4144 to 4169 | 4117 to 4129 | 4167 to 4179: -0.10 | 8.33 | 8.79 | 7.81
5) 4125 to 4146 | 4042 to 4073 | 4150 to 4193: 0.04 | 8.93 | 8.1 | 8.14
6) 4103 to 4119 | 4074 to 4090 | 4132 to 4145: 0.12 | 9.37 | 7.86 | 8.23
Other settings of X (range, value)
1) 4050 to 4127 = 8.66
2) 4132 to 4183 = 8.33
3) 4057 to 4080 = 9.05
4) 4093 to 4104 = 8.38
